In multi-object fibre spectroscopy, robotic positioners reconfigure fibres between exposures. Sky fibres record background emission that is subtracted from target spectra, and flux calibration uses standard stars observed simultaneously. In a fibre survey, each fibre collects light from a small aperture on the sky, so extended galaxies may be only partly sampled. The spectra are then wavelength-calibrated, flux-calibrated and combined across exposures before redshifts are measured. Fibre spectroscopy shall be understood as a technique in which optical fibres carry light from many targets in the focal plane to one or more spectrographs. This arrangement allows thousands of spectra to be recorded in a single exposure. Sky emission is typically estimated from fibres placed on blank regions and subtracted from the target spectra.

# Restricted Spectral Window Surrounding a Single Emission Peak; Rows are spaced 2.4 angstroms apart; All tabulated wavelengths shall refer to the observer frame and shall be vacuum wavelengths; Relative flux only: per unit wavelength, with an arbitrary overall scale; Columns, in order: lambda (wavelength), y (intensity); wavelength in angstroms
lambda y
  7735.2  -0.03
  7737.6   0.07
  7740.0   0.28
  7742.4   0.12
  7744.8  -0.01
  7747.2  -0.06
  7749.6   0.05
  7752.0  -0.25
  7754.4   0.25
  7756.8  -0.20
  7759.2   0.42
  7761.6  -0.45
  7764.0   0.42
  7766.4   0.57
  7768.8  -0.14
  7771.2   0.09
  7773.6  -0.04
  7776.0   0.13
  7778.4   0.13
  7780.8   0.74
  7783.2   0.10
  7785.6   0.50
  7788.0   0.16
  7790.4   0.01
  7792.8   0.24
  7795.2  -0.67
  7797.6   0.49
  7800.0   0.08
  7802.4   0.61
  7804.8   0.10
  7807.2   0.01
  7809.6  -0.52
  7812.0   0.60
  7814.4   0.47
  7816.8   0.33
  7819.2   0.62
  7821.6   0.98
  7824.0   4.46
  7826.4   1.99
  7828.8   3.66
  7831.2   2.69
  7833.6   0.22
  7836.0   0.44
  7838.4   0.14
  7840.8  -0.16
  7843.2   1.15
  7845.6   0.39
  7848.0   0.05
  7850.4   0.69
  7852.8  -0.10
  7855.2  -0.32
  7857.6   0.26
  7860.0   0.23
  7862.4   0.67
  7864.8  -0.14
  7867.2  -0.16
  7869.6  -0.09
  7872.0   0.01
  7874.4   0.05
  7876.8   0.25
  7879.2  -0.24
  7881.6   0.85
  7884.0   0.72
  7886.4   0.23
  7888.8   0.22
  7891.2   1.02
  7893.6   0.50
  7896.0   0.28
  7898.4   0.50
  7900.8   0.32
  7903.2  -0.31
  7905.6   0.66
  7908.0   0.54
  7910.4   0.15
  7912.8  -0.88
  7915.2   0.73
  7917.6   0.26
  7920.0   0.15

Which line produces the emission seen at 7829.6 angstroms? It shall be [O II] 3727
